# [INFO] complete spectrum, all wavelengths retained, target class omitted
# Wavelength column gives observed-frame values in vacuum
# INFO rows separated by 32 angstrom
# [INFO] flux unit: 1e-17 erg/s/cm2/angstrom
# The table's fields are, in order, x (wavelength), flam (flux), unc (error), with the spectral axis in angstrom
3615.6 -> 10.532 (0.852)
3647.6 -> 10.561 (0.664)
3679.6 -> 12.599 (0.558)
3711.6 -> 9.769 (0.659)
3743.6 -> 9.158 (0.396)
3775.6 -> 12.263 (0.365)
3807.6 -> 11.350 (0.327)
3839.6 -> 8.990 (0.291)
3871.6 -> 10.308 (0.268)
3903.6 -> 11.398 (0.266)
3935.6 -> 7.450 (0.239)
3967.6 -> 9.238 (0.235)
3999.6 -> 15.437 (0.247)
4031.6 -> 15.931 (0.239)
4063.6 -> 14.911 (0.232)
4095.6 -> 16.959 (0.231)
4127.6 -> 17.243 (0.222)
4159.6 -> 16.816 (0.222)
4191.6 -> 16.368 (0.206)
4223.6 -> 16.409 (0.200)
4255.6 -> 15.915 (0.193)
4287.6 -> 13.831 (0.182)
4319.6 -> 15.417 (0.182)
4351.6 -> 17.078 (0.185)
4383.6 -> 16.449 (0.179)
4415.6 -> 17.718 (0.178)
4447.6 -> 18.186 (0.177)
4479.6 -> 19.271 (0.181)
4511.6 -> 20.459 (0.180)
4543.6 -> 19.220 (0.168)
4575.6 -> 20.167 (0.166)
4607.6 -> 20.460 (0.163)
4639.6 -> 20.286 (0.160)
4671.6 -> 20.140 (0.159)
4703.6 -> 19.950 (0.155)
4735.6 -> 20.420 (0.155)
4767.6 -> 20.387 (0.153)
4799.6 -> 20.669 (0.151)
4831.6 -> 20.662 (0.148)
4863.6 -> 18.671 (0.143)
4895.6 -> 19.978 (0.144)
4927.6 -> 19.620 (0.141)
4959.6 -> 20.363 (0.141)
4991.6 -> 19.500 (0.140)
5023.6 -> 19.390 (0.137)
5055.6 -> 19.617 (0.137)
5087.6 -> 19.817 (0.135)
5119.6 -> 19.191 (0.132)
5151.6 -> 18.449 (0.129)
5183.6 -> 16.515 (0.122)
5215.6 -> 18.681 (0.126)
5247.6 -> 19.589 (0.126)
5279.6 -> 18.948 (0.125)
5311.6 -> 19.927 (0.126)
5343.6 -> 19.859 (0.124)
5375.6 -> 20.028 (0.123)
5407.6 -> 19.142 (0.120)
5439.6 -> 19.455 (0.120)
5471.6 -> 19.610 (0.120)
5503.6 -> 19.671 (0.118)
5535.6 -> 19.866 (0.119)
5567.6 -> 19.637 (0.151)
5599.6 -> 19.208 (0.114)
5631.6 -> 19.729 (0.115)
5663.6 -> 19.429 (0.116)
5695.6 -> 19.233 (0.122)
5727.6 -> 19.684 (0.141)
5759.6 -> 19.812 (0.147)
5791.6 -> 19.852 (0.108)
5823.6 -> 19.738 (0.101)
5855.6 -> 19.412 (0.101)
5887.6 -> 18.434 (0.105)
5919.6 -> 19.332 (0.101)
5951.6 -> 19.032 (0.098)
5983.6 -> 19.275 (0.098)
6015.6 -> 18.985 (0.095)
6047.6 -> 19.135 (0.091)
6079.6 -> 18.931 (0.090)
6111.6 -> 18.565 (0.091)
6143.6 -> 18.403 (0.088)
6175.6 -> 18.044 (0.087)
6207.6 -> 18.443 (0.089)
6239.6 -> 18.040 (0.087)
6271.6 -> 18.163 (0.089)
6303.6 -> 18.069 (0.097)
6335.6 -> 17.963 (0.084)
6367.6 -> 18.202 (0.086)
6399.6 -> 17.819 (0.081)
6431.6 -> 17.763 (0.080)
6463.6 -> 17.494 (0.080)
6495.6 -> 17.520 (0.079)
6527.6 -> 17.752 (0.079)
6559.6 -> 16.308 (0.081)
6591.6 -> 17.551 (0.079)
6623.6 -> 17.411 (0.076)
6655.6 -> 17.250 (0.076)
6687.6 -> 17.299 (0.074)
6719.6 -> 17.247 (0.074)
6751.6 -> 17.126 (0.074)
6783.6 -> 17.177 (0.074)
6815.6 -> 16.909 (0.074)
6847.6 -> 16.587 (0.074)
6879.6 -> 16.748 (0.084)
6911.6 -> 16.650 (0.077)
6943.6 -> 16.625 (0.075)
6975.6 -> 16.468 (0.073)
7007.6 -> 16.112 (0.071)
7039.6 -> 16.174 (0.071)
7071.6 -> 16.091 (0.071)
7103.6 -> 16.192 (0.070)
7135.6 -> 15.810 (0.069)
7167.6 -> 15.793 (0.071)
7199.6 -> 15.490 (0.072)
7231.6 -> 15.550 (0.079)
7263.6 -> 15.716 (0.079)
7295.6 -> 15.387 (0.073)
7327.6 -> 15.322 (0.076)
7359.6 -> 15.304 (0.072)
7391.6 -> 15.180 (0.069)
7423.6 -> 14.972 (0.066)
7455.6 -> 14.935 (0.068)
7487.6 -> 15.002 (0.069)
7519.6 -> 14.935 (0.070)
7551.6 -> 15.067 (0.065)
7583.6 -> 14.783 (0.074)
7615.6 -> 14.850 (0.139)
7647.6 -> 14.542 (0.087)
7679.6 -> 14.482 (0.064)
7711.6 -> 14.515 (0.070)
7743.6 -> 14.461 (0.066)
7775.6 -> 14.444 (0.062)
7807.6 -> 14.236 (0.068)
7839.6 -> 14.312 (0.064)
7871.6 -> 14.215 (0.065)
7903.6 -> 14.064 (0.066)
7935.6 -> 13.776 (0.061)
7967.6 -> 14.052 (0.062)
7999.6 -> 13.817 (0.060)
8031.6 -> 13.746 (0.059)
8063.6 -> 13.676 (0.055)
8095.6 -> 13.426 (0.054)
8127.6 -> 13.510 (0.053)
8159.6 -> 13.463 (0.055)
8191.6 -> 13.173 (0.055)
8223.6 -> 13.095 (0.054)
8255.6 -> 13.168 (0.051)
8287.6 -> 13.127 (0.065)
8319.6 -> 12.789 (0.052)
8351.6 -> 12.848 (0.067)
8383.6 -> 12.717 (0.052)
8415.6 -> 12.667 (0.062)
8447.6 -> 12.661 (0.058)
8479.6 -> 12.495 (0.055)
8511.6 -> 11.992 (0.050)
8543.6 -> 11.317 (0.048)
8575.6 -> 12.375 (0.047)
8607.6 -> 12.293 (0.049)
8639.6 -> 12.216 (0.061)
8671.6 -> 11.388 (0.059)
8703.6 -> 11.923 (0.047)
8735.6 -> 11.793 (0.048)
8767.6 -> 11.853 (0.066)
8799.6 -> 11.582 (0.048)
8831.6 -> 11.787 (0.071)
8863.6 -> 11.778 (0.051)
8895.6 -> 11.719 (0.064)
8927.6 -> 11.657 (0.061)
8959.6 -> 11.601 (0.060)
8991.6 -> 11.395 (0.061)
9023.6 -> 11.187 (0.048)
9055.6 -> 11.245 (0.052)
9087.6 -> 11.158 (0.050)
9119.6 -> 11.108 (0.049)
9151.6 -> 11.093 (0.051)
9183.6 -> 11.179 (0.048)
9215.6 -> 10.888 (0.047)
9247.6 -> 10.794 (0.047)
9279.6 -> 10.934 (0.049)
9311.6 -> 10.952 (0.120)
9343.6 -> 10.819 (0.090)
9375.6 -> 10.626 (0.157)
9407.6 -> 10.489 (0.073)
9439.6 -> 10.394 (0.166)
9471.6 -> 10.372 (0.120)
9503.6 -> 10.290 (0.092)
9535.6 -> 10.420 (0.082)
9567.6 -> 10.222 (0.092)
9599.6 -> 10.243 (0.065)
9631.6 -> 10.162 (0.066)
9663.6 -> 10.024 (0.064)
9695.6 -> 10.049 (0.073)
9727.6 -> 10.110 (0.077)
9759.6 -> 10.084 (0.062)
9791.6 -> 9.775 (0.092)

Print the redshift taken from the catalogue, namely 0.000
